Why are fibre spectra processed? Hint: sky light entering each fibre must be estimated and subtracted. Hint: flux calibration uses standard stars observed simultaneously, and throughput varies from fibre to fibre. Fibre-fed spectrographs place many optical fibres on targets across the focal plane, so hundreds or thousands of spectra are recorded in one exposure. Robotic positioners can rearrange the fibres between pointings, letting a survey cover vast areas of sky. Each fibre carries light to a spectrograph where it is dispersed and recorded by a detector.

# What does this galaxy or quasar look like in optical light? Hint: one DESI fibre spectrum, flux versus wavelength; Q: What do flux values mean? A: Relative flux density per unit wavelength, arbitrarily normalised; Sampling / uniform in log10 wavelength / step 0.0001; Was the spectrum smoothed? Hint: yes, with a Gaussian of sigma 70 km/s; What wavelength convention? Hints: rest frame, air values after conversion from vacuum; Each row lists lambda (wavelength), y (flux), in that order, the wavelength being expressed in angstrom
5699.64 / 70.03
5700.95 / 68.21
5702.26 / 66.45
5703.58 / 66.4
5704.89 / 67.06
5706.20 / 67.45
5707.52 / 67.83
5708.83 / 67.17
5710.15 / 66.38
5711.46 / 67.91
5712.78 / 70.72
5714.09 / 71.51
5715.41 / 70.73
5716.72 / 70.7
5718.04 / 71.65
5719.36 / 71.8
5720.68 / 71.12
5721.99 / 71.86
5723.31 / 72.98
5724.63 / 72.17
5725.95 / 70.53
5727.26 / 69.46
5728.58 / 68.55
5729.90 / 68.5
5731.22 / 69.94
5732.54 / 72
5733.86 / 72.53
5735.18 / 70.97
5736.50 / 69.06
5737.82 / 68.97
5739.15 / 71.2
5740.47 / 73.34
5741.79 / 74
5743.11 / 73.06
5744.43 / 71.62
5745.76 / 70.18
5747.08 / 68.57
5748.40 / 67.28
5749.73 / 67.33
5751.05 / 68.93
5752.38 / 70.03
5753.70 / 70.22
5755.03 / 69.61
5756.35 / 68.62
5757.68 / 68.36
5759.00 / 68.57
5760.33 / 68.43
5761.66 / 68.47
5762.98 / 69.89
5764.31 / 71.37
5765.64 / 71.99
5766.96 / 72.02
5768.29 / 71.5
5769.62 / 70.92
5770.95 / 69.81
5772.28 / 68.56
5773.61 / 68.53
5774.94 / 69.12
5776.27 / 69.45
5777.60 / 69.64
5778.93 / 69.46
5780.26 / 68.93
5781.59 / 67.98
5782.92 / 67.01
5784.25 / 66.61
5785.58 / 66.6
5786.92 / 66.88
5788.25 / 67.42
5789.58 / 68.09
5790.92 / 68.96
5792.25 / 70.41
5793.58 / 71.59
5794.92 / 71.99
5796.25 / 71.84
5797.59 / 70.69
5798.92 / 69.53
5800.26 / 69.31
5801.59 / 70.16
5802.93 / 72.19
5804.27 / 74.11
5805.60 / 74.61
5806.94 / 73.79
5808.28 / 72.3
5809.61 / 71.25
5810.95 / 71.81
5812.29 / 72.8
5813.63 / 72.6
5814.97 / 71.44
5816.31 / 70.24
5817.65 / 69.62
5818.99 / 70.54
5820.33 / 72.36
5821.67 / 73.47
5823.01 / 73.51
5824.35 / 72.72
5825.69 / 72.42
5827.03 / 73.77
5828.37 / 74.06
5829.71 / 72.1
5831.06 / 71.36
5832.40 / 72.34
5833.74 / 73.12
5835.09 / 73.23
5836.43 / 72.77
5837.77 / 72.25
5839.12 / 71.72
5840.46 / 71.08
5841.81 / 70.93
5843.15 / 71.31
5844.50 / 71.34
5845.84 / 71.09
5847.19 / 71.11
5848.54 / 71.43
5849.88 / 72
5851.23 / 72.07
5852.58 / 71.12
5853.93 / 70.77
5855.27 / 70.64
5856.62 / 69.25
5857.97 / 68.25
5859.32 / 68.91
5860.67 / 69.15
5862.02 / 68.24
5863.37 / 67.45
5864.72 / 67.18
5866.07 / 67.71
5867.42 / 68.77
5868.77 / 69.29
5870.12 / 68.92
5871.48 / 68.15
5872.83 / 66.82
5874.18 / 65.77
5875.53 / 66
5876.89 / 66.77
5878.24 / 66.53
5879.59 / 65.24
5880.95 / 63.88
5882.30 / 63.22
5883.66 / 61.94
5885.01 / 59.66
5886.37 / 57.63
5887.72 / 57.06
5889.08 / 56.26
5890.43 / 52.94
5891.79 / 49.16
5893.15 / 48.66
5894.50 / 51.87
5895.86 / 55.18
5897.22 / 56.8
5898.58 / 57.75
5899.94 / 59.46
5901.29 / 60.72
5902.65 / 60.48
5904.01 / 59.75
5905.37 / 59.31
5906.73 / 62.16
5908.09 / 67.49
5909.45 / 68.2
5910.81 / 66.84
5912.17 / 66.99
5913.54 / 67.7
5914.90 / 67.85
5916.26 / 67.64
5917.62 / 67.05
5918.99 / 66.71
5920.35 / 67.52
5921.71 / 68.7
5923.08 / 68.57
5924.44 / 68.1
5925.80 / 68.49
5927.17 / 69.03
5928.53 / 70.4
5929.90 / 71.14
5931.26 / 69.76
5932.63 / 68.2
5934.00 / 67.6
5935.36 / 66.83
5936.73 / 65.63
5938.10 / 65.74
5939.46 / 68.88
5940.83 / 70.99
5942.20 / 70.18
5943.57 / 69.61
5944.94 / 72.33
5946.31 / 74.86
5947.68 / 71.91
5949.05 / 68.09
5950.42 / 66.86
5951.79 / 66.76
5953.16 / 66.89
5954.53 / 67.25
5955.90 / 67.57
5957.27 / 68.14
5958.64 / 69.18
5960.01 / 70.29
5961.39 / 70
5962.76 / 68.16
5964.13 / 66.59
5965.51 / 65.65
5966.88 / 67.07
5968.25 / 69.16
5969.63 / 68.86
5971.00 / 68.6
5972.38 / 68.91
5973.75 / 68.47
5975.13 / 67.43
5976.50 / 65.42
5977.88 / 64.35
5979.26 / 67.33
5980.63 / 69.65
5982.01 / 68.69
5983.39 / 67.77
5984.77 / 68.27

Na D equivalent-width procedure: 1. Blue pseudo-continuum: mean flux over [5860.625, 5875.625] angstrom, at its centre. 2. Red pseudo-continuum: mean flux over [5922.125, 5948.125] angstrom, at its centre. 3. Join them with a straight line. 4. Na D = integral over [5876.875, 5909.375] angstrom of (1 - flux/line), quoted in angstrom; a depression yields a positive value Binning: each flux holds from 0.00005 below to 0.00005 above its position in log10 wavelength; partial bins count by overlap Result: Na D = 4.4 angstrom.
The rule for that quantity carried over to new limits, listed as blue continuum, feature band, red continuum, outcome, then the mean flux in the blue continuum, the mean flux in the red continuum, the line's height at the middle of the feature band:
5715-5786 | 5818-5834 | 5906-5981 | -0.8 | 70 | 68.2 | 69.3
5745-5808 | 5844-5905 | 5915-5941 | 4.0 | 69.7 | 68.2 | 68.7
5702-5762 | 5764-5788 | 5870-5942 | -0.3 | 69.8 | 64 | 68.3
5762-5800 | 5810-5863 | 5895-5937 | -2.9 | 69.5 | 65.4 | 67.8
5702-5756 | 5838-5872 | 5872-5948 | -2.0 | 70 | 64.5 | 66.1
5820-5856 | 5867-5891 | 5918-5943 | 2.3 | 72.1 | 68.4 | 70.5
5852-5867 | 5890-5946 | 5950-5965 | 3.0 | 69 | 68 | 68.4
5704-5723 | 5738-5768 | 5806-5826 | 0.2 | 69.6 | 72.1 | 70.6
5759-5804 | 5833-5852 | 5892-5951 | -1.1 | 69.6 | 65.6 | 67.9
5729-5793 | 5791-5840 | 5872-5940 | -3.4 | 69.6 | 63.7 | 67.4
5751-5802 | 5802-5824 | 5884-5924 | -1.7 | 69.4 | 61.3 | 67.1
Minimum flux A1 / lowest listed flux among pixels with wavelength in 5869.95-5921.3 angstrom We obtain 48.66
